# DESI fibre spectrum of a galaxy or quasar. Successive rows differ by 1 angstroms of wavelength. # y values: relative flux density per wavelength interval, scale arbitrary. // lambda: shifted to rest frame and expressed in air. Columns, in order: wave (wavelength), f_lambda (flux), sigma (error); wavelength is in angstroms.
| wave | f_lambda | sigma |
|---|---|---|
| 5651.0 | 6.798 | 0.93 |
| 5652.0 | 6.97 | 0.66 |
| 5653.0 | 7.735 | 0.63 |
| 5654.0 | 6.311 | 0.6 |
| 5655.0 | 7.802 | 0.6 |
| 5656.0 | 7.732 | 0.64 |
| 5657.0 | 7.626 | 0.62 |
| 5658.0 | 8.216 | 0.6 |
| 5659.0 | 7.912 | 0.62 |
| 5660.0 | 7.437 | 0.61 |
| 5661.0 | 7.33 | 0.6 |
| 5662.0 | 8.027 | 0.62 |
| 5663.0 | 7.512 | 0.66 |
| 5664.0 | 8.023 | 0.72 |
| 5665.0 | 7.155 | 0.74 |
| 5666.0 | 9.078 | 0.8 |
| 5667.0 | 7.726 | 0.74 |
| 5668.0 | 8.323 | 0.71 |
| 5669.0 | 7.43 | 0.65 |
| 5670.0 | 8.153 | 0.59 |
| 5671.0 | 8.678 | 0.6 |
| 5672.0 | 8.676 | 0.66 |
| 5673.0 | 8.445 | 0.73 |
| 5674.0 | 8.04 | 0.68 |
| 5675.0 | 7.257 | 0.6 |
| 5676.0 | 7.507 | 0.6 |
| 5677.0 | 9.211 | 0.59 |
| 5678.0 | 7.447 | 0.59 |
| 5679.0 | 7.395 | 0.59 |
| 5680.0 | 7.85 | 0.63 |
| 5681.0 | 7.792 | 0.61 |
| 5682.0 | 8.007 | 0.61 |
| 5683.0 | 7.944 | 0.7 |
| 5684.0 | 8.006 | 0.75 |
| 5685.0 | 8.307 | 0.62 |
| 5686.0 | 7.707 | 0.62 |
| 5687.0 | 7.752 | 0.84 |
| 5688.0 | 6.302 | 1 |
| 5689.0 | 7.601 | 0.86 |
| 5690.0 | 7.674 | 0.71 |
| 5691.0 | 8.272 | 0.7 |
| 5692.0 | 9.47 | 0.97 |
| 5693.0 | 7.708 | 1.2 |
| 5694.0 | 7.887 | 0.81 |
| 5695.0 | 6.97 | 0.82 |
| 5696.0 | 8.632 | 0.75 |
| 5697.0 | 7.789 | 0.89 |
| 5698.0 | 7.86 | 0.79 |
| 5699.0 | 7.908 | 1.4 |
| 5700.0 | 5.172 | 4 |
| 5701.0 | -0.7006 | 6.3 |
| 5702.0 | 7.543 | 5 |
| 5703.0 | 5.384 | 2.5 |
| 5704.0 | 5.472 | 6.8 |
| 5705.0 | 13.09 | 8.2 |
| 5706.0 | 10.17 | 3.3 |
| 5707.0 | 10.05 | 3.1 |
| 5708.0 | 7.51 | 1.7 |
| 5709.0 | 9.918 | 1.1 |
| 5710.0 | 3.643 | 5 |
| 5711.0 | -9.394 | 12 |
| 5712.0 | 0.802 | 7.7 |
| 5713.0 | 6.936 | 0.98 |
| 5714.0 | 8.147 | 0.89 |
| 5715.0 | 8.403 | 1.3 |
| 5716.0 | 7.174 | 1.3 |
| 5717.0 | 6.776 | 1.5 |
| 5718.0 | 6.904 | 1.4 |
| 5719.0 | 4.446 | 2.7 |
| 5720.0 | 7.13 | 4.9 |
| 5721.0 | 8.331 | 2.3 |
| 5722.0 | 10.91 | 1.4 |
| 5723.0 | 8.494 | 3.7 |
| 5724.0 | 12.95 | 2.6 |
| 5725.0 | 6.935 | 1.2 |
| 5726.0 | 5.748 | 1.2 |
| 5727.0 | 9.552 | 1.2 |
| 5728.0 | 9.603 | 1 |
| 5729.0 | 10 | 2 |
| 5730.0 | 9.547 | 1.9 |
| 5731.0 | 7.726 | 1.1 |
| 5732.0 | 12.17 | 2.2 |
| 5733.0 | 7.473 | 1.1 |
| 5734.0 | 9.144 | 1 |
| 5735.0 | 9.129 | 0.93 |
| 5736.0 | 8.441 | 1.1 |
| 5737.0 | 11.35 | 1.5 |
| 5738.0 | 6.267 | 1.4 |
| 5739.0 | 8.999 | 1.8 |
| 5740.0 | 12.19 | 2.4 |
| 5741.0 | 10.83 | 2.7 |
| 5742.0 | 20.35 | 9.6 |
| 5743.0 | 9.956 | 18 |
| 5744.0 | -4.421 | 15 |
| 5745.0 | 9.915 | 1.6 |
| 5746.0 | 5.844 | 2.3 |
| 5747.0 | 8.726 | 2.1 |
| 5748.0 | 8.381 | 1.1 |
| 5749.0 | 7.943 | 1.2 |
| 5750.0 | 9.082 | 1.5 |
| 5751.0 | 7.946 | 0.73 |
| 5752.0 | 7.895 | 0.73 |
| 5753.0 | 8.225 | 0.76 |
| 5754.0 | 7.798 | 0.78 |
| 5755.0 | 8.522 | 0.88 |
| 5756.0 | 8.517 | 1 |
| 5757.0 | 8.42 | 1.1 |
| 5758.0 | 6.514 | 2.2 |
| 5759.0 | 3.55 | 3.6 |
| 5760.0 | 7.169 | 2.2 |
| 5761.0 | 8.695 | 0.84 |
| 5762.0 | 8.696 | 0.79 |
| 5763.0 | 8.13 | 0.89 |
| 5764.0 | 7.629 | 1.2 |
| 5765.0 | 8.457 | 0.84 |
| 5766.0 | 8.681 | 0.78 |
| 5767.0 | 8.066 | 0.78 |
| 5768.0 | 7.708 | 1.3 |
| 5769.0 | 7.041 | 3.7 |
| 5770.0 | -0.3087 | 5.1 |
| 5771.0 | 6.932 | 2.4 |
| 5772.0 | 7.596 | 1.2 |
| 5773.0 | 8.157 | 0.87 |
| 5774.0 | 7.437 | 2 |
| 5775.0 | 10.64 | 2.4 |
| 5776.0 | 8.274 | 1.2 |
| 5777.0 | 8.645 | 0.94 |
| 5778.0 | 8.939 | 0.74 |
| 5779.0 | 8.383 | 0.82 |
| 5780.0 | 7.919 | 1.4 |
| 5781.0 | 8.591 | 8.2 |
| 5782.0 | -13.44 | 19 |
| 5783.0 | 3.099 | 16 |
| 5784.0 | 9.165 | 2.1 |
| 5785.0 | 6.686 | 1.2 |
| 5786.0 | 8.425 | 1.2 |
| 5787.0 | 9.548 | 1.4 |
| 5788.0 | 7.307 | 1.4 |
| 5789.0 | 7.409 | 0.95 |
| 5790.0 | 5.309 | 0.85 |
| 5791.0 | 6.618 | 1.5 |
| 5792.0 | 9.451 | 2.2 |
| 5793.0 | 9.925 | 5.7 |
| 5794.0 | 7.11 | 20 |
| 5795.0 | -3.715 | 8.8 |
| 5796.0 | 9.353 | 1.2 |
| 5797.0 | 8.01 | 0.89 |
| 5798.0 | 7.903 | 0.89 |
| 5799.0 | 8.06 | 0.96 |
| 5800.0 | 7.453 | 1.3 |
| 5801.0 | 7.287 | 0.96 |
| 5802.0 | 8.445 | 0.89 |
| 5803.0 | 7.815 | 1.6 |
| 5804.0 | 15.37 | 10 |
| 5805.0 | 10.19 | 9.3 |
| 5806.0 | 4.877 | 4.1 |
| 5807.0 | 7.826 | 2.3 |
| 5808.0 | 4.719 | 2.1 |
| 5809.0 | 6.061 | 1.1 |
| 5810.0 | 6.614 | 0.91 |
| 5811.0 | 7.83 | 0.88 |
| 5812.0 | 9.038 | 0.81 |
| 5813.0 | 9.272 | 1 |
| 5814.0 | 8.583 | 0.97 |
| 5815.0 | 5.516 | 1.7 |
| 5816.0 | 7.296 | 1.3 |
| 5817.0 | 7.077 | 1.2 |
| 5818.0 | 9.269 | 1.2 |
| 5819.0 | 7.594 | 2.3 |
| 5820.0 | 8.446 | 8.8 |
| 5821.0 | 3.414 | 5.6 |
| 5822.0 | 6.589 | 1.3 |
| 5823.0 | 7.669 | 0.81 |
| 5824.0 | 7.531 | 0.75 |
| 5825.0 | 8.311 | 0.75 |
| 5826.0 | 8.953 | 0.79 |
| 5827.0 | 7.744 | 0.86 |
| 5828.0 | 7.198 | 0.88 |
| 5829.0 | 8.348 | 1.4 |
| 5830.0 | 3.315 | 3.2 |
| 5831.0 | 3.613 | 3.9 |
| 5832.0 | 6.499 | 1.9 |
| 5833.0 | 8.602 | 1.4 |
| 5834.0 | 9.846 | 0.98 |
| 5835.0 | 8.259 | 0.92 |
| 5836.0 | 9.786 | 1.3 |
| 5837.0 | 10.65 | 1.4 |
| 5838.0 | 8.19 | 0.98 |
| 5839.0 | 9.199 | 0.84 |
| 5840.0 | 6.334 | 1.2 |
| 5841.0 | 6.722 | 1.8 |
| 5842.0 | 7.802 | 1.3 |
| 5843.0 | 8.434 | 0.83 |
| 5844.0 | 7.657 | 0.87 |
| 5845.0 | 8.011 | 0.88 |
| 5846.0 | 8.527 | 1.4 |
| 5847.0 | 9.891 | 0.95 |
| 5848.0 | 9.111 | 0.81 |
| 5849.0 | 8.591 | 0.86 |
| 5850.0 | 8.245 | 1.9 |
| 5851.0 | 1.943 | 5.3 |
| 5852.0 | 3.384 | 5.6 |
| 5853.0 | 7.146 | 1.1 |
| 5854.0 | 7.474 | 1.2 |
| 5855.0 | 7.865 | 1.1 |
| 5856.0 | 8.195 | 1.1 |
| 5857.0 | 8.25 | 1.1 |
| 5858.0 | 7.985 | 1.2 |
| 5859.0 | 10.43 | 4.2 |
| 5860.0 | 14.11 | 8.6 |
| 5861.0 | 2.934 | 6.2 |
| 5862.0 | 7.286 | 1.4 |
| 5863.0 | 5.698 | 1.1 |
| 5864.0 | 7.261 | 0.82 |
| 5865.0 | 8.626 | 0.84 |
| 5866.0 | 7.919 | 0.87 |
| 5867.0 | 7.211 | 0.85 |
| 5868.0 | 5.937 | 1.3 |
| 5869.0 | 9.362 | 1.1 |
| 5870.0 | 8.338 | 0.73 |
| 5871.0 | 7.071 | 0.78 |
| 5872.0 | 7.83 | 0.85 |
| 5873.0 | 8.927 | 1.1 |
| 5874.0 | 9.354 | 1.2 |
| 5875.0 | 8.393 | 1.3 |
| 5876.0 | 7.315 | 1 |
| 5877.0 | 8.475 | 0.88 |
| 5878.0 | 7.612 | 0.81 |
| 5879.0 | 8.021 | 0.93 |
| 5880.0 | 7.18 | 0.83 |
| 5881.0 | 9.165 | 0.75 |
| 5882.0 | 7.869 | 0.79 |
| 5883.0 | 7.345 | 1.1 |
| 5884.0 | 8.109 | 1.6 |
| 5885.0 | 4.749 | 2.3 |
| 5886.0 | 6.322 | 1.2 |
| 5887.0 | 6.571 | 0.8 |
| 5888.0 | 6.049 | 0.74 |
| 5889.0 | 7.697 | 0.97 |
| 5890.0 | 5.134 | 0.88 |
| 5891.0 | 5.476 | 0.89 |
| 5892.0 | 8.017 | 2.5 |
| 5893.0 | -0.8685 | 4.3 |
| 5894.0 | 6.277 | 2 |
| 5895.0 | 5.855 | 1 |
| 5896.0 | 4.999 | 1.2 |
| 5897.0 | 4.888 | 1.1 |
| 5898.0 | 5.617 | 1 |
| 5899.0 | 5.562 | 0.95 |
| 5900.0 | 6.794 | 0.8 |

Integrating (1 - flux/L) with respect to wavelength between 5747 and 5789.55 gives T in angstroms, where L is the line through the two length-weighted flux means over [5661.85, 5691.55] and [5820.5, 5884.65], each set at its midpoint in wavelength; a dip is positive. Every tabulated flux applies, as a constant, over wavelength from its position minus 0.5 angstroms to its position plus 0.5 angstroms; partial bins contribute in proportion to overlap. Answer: 3.18 angstroms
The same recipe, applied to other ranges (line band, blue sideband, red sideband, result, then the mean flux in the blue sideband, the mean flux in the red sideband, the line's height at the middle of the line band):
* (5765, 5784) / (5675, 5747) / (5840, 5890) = 3.26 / 7.76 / 7.6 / 7.7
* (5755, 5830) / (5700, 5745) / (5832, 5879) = 5.85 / 7.75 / 7.95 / 7.85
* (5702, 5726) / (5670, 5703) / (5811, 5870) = 1.94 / 7.54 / 7.66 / 7.56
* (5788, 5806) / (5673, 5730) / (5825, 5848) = 0.22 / 7.38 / 7.93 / 7.76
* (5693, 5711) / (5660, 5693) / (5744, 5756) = 2.27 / 7.93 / 7.69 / 7.85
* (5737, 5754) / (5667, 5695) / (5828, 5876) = -1.78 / 7.94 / 7.75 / 7.86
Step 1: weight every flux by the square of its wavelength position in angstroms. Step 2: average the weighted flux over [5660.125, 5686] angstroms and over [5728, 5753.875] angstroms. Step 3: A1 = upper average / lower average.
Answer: 1.1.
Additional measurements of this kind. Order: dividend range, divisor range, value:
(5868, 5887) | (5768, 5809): 1.15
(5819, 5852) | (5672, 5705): 1.06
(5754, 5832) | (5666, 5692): 0.94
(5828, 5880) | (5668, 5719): 1.15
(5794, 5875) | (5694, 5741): 1.04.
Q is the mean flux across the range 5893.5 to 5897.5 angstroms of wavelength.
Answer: 5.5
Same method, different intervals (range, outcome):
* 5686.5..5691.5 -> 7.52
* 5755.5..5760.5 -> 6.83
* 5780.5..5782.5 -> -2.42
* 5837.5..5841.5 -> 7.61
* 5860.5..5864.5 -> 5.79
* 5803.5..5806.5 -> 10.1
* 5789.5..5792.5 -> 7.13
